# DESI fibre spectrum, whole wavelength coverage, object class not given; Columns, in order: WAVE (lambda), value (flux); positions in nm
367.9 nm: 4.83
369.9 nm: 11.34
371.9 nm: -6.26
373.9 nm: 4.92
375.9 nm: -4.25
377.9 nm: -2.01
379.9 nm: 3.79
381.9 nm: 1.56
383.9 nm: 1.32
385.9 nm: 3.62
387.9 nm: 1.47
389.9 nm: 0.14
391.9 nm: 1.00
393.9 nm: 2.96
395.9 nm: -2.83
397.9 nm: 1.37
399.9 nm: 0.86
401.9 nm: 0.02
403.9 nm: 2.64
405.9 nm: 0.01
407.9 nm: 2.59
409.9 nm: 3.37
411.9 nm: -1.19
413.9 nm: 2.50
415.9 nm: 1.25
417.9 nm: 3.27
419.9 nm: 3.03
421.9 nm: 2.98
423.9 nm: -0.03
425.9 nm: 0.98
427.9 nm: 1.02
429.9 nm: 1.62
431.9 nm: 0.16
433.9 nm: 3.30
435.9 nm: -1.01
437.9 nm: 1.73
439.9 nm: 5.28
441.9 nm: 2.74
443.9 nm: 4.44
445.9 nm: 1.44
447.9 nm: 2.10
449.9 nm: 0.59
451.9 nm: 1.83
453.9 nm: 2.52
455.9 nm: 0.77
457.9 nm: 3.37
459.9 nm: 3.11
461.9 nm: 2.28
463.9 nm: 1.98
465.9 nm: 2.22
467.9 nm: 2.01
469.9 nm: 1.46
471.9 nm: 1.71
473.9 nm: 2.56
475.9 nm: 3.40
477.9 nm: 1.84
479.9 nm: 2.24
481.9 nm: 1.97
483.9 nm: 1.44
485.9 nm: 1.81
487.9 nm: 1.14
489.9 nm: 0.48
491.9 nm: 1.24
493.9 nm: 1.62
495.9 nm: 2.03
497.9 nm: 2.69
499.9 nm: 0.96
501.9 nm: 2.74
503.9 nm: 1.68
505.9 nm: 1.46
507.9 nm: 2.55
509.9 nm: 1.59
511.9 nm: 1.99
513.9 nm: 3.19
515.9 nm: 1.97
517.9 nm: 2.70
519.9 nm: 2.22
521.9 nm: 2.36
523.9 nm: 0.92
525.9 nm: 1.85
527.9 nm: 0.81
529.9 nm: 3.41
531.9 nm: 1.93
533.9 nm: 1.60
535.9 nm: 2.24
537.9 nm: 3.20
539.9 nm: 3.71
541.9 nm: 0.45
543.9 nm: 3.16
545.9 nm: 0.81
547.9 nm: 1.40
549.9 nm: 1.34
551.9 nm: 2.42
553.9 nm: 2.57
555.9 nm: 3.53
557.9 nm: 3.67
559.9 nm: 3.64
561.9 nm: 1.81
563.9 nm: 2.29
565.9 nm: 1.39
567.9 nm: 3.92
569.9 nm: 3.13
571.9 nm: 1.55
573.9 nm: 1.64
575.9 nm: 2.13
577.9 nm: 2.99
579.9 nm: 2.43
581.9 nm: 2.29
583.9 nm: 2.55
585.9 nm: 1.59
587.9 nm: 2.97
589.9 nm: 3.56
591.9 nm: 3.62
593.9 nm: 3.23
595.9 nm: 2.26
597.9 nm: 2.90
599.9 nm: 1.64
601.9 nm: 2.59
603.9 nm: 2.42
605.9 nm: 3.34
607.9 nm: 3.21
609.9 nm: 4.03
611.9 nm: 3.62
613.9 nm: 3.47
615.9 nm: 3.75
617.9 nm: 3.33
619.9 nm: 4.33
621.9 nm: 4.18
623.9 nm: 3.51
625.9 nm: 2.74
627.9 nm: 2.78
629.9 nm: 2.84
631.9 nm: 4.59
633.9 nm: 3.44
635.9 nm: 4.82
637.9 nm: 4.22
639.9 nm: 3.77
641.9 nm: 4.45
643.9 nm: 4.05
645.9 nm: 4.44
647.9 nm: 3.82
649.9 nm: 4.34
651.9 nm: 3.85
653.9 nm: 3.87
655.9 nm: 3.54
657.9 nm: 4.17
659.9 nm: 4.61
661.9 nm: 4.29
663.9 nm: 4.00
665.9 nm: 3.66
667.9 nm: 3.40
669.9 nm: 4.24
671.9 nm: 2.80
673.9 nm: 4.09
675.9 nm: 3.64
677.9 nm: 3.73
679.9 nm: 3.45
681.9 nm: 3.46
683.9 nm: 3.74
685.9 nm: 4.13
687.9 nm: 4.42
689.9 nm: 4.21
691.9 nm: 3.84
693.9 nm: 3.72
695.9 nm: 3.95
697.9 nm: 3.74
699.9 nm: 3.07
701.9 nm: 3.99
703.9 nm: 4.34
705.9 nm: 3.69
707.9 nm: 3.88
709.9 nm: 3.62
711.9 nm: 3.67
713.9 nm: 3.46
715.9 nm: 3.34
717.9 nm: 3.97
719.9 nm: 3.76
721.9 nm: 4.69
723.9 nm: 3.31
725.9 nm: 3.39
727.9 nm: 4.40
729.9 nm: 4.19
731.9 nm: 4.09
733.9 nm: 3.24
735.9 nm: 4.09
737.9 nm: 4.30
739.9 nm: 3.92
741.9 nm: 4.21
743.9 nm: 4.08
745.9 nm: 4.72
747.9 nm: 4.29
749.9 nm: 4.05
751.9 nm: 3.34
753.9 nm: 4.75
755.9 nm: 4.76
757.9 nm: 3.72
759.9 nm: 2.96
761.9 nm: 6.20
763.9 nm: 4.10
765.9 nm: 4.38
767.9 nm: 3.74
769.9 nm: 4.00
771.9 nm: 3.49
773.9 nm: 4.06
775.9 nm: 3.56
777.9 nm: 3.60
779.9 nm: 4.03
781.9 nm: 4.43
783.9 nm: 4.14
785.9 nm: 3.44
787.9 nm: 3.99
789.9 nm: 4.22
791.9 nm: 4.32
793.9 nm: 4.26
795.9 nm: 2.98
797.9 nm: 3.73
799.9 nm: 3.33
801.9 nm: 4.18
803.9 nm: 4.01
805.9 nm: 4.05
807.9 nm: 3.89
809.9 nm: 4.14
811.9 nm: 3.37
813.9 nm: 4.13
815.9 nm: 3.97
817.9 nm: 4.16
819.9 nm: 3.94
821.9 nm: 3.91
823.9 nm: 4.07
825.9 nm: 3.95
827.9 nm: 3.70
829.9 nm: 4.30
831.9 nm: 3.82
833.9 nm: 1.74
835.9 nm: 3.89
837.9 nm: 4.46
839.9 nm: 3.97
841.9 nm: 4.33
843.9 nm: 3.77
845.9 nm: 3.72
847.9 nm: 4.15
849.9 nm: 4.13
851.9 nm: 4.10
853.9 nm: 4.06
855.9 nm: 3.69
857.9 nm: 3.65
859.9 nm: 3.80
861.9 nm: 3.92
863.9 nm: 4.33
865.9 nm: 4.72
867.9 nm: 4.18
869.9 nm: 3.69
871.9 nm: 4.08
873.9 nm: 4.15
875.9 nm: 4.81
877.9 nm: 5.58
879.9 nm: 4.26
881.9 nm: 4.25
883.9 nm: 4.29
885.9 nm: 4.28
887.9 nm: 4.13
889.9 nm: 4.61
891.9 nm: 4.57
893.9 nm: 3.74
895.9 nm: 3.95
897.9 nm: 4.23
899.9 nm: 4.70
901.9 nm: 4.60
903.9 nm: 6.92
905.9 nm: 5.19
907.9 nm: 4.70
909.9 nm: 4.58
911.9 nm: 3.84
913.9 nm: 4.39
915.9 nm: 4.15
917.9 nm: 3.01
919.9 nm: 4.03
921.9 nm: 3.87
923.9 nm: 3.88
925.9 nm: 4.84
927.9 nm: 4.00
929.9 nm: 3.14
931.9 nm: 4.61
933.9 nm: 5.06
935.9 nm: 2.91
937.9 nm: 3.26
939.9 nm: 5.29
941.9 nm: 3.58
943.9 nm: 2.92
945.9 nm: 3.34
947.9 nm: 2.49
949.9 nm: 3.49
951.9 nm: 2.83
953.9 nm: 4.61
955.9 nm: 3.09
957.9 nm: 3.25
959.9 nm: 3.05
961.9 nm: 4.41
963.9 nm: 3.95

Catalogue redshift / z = 0.38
